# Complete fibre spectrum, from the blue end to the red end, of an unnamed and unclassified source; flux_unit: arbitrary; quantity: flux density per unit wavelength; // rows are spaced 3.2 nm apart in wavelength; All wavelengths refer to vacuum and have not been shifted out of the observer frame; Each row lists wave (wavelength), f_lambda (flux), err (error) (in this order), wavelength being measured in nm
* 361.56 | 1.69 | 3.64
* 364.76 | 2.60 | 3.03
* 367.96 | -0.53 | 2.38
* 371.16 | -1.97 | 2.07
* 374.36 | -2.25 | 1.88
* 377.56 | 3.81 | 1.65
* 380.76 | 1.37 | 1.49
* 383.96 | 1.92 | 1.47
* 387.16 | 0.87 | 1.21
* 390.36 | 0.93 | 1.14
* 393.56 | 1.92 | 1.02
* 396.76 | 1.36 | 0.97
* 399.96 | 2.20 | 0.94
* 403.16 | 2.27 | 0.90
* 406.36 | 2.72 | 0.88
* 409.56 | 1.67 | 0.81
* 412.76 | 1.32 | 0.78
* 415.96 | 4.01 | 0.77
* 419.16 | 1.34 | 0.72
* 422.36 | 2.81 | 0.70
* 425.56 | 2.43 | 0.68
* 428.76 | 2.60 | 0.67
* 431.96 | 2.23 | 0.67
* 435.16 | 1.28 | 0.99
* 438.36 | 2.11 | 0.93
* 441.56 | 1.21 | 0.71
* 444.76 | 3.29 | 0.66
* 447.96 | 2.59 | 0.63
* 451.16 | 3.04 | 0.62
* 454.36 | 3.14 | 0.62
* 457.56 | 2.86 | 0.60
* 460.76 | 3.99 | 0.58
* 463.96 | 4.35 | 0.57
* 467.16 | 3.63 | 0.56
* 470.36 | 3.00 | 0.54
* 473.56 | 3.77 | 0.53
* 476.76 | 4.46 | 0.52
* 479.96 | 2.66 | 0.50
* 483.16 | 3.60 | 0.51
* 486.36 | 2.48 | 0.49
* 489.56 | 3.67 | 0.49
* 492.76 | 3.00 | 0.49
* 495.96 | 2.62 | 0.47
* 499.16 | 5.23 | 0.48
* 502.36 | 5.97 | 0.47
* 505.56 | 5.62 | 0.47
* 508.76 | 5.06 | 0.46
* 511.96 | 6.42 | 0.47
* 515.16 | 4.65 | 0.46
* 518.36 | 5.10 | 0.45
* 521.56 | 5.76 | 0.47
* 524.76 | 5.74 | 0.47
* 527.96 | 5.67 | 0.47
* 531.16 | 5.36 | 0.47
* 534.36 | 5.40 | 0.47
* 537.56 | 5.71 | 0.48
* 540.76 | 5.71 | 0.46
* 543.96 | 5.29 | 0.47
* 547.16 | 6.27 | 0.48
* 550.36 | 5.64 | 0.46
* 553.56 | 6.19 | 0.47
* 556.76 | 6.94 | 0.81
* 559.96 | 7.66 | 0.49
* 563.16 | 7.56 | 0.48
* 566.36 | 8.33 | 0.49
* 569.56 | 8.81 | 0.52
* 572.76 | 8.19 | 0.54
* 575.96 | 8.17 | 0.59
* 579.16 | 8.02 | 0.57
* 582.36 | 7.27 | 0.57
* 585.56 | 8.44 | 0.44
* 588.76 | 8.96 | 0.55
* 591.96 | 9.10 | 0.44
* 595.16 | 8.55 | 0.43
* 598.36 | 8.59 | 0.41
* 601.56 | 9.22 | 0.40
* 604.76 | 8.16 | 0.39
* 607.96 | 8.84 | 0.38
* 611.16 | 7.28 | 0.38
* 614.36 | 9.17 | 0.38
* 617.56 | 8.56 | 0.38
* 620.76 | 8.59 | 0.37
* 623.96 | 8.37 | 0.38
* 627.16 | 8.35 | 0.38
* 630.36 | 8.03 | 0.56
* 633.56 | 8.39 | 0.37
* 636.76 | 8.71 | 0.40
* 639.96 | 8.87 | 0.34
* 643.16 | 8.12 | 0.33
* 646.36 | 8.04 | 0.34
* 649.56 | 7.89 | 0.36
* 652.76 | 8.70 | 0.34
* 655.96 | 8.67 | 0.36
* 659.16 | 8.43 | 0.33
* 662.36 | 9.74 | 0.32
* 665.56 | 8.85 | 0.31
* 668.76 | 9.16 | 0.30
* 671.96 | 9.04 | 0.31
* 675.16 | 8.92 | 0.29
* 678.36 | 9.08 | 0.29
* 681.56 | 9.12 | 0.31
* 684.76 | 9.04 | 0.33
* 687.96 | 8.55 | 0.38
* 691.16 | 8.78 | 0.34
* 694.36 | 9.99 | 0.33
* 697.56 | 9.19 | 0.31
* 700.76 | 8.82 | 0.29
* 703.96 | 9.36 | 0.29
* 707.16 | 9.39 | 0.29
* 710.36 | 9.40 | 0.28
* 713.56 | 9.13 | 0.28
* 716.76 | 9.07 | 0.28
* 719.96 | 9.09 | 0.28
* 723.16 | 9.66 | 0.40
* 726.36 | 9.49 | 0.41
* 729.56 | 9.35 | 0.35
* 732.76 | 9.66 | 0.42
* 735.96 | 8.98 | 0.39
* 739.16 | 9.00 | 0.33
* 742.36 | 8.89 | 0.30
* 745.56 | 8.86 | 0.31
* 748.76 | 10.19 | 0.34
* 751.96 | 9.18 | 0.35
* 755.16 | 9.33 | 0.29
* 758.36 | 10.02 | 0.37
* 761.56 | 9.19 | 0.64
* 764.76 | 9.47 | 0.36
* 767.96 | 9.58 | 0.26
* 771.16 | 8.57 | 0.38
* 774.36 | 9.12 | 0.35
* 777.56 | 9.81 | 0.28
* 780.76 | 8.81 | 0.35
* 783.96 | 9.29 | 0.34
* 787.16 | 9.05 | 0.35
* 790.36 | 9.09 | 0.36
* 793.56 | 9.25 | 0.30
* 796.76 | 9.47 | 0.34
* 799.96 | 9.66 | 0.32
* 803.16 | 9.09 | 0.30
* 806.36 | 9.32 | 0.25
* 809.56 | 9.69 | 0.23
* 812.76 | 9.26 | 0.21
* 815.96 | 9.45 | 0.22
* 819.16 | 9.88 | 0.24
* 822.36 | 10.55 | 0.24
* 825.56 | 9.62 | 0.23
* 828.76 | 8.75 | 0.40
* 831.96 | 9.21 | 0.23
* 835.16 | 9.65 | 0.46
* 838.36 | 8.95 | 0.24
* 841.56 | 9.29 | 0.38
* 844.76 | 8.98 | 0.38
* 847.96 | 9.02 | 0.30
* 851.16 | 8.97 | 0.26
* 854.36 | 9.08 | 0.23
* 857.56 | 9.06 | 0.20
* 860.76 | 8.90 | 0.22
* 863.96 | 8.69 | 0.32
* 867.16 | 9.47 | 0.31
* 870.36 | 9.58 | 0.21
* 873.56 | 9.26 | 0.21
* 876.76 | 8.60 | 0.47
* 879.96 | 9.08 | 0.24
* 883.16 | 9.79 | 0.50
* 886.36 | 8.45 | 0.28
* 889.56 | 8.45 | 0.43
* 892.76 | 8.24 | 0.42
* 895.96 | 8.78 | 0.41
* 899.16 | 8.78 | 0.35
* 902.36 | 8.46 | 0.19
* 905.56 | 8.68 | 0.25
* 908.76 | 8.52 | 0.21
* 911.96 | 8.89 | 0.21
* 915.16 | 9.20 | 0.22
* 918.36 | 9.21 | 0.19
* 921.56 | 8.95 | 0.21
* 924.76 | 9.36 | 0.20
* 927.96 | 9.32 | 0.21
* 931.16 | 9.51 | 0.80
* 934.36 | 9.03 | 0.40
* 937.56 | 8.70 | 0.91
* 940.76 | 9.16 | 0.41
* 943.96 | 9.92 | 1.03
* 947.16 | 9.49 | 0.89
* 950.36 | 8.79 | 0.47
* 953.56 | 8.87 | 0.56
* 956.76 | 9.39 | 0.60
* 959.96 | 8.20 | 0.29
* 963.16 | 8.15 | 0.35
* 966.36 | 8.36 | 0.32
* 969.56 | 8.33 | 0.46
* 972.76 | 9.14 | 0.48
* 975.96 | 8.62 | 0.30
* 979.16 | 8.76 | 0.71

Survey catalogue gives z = 0.25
